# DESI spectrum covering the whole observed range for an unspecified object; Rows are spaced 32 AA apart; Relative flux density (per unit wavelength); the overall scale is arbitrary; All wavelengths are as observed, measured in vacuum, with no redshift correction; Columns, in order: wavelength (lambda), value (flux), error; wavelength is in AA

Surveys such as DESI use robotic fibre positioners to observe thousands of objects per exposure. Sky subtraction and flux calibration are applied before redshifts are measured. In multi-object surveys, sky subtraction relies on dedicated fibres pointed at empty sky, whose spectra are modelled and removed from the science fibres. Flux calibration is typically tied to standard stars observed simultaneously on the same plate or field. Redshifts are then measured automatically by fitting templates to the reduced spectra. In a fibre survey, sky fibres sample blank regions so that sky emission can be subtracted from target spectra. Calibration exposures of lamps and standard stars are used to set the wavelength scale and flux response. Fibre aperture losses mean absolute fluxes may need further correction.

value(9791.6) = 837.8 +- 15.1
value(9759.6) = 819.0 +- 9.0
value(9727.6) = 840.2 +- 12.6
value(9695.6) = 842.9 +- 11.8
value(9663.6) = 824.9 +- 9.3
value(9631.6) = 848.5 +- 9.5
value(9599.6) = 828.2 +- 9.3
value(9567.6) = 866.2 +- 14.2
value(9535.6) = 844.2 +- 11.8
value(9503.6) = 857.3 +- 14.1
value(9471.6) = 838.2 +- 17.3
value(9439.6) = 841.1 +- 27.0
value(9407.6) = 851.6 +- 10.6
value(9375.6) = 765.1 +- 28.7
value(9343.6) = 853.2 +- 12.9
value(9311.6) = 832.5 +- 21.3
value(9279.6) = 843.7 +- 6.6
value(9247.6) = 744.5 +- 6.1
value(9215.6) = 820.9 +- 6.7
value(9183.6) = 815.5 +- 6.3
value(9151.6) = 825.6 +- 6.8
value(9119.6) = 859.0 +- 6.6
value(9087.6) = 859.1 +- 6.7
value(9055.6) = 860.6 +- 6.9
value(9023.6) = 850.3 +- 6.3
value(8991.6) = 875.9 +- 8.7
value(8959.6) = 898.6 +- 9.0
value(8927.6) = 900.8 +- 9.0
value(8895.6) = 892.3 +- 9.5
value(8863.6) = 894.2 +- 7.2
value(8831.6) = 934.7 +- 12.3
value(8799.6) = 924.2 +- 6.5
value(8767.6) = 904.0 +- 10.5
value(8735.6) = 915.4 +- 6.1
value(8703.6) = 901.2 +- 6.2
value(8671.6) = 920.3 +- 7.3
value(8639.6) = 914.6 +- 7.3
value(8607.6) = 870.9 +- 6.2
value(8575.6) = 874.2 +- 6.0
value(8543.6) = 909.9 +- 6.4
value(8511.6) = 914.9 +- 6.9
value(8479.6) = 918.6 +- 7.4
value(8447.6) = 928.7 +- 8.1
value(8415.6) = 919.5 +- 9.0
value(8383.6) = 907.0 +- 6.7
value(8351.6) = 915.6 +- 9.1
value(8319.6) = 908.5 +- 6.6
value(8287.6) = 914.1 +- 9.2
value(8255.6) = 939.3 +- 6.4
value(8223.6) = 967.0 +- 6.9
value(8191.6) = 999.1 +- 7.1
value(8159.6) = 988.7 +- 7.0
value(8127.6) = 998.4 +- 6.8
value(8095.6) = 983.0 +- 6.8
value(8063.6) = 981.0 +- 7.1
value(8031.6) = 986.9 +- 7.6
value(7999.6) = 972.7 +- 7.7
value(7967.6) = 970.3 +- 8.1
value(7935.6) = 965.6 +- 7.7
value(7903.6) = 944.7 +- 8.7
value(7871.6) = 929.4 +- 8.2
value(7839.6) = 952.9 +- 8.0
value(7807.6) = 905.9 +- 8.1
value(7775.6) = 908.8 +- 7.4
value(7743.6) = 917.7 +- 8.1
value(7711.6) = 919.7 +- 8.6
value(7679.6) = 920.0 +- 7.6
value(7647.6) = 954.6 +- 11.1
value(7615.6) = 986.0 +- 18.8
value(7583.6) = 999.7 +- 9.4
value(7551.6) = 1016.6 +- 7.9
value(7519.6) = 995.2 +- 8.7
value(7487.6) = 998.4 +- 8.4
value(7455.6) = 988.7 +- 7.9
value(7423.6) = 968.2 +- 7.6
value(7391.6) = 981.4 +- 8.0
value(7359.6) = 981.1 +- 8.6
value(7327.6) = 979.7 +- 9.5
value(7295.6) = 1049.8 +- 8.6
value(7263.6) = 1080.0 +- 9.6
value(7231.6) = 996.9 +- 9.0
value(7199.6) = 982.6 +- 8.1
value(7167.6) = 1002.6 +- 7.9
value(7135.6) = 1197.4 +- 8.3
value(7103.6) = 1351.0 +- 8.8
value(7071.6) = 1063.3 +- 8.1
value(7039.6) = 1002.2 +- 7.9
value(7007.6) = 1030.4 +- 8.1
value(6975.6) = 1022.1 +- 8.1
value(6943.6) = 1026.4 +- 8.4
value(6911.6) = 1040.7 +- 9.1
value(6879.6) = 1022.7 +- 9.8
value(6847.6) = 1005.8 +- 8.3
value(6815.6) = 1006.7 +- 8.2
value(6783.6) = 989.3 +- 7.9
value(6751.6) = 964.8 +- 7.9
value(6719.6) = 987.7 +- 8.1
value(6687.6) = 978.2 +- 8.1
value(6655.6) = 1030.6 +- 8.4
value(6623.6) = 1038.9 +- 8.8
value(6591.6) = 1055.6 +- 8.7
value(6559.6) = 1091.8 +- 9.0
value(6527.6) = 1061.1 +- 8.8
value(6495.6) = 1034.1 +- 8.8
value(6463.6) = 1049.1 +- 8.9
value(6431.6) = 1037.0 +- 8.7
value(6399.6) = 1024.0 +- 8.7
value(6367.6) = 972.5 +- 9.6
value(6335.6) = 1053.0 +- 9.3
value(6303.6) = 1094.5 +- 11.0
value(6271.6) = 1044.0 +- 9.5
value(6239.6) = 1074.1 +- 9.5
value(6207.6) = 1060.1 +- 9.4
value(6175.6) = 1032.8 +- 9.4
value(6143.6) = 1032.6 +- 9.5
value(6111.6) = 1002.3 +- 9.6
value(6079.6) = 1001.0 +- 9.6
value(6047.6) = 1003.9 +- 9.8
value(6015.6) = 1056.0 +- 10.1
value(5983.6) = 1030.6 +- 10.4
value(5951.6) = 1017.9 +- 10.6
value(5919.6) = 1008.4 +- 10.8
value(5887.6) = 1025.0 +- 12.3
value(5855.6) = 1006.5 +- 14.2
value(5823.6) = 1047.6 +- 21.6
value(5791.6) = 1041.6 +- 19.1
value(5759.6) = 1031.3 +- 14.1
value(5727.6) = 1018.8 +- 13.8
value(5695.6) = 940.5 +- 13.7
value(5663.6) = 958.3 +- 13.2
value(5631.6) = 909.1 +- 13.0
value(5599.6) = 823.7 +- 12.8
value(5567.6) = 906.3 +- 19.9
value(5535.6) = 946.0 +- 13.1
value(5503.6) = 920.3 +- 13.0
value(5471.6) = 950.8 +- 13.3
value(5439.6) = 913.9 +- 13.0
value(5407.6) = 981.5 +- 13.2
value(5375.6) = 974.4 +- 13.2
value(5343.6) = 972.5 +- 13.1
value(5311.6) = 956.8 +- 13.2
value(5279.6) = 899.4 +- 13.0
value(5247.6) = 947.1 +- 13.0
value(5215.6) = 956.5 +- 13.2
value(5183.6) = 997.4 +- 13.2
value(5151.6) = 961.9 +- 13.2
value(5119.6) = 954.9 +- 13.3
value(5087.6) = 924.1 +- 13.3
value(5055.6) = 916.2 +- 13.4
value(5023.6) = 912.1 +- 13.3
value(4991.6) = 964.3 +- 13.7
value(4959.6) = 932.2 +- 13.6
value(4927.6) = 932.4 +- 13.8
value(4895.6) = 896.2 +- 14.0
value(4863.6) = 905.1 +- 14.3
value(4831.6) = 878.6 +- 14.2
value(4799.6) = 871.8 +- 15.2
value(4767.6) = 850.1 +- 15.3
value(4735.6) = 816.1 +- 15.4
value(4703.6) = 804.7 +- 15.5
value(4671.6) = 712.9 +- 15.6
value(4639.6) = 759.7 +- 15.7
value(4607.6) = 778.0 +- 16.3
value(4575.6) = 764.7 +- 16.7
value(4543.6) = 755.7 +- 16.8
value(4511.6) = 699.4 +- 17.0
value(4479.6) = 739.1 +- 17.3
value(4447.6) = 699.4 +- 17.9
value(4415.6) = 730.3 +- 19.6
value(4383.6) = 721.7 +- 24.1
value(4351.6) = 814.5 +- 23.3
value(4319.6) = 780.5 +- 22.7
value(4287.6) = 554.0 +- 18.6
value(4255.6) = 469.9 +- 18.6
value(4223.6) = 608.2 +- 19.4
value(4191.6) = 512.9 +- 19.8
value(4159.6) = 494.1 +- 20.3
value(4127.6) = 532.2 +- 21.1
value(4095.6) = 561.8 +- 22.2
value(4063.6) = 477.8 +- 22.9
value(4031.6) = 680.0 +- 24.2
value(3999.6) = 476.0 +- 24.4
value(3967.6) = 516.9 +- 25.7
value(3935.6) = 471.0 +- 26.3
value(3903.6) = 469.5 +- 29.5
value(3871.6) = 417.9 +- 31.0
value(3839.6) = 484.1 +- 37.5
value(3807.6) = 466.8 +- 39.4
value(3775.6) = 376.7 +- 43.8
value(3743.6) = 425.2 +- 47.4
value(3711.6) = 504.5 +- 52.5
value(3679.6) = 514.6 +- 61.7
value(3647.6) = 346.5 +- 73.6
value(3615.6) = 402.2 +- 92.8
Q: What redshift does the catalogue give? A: 0.082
